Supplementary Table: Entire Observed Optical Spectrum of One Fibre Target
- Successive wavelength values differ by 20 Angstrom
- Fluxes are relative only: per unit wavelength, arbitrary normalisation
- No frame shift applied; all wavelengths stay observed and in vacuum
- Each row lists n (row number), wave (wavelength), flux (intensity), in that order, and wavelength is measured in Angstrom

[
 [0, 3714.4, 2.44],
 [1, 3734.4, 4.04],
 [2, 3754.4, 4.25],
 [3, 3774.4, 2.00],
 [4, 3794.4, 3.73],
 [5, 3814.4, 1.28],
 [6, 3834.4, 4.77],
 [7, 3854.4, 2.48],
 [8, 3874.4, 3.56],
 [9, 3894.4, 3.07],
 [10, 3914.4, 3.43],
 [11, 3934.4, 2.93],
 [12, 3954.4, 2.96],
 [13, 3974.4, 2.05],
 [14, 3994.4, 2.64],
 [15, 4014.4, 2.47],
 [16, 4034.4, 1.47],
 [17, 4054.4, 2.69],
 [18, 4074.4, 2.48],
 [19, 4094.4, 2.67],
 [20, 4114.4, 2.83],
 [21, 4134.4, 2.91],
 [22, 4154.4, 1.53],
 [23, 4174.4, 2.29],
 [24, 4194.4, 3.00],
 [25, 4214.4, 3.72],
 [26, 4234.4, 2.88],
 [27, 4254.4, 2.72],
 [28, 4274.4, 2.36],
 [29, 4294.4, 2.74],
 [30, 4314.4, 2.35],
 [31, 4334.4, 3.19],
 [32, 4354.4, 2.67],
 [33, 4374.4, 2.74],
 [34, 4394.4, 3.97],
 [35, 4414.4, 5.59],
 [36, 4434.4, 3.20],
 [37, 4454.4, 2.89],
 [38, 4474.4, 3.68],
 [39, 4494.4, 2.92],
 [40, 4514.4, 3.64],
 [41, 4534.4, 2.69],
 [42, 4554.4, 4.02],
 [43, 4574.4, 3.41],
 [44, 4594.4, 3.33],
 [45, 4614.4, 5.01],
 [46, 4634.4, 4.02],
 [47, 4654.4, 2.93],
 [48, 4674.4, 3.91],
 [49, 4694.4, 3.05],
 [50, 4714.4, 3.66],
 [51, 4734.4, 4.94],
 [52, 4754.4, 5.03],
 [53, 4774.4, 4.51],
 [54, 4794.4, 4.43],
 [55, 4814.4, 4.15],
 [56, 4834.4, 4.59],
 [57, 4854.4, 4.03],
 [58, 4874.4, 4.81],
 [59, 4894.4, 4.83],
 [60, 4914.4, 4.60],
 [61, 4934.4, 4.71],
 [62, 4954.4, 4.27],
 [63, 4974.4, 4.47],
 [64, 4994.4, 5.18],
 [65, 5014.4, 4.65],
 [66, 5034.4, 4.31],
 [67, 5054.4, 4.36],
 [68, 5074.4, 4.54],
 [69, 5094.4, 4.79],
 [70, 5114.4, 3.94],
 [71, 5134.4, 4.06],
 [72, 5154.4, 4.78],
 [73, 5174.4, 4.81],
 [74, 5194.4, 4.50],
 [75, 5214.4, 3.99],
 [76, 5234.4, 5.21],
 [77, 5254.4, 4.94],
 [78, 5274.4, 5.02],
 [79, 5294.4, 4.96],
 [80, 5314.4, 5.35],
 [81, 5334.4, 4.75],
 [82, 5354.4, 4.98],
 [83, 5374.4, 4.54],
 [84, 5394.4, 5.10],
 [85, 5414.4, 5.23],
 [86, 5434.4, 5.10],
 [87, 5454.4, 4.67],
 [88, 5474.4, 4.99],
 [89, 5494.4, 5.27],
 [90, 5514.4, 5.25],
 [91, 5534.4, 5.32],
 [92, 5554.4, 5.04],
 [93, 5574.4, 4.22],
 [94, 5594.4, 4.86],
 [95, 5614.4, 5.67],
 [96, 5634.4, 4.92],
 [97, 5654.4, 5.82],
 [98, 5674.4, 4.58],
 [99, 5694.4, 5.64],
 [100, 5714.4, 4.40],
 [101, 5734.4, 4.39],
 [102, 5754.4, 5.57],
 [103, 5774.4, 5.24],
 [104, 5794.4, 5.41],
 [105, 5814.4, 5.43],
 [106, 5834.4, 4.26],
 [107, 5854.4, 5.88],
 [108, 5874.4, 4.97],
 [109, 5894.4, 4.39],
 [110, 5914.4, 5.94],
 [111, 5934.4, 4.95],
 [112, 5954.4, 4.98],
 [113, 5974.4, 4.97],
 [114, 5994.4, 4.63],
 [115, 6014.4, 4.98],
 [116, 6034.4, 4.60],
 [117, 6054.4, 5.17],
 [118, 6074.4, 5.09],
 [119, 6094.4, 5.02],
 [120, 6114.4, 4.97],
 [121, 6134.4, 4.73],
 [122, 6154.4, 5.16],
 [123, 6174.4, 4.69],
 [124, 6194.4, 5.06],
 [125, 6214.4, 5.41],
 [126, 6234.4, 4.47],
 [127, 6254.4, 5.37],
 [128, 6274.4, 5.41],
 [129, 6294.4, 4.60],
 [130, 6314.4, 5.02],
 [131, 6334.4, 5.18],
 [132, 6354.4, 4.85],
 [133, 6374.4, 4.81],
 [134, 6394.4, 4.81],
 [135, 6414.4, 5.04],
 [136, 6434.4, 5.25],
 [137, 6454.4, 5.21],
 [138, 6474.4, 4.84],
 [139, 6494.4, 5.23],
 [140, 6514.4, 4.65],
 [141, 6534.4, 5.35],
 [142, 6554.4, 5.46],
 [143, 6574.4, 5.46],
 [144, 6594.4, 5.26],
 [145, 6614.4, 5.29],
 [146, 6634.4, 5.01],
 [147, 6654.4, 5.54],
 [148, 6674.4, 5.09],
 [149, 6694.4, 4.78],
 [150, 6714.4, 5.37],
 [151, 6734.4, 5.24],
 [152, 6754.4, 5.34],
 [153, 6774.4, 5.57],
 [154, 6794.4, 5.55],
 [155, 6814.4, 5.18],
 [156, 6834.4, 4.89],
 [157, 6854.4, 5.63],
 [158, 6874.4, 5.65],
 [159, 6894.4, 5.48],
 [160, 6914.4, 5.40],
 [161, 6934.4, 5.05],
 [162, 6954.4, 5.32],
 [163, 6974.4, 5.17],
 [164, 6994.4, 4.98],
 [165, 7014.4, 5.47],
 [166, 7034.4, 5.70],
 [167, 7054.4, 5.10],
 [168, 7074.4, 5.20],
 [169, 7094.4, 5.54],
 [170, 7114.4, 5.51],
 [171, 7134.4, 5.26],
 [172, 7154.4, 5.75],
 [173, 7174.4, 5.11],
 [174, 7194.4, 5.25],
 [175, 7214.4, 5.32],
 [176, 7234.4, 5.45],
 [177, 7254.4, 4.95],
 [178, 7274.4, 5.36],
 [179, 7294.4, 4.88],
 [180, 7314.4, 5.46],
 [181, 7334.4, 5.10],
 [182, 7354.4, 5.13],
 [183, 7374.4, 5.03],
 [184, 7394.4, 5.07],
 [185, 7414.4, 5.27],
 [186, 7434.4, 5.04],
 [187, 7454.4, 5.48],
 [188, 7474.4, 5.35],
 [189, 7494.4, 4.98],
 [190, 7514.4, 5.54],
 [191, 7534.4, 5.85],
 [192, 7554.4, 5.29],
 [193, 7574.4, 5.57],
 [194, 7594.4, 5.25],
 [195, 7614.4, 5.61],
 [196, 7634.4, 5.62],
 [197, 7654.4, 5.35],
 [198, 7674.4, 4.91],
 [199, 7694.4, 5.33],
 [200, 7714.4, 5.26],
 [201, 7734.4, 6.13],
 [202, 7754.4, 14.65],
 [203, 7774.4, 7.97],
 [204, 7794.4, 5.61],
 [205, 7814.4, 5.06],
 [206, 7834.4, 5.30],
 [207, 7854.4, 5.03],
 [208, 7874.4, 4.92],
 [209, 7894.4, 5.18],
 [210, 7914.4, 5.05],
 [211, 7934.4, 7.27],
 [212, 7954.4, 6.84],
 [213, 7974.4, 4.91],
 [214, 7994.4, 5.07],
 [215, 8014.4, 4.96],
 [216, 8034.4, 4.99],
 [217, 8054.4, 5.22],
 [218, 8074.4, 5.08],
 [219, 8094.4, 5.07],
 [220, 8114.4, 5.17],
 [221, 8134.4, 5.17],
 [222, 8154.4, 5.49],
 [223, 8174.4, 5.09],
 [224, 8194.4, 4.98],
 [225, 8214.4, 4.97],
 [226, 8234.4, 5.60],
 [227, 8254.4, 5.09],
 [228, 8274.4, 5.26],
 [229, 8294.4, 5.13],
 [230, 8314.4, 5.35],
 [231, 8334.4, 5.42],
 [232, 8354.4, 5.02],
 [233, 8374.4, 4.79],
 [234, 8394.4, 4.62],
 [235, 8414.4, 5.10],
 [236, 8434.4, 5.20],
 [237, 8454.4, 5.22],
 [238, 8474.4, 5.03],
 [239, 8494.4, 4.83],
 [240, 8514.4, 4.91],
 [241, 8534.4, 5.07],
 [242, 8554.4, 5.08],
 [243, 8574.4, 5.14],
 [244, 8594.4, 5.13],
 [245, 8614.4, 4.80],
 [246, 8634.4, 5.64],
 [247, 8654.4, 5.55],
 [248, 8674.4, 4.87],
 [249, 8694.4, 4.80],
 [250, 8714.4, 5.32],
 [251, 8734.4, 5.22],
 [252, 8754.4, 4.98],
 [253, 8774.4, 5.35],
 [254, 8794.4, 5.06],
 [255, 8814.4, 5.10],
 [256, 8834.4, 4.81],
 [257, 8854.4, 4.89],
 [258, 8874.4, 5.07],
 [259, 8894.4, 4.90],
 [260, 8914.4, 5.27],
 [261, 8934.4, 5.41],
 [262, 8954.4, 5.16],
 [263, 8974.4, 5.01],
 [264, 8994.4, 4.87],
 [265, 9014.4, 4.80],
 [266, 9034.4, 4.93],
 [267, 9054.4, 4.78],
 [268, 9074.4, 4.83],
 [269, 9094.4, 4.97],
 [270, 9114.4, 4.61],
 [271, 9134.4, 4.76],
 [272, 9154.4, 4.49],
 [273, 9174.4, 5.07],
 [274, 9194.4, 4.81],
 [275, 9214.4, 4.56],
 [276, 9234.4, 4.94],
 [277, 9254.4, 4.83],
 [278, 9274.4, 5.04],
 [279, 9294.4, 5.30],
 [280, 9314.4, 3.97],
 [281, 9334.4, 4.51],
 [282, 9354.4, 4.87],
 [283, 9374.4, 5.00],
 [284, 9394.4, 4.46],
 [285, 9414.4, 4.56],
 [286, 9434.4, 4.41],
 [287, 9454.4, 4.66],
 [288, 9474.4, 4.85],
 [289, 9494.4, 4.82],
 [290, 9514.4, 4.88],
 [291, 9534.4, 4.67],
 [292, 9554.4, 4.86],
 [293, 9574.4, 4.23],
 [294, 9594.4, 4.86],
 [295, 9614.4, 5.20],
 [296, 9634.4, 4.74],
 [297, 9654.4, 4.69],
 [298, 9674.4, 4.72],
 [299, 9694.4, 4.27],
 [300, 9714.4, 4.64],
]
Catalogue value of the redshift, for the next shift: 0.18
